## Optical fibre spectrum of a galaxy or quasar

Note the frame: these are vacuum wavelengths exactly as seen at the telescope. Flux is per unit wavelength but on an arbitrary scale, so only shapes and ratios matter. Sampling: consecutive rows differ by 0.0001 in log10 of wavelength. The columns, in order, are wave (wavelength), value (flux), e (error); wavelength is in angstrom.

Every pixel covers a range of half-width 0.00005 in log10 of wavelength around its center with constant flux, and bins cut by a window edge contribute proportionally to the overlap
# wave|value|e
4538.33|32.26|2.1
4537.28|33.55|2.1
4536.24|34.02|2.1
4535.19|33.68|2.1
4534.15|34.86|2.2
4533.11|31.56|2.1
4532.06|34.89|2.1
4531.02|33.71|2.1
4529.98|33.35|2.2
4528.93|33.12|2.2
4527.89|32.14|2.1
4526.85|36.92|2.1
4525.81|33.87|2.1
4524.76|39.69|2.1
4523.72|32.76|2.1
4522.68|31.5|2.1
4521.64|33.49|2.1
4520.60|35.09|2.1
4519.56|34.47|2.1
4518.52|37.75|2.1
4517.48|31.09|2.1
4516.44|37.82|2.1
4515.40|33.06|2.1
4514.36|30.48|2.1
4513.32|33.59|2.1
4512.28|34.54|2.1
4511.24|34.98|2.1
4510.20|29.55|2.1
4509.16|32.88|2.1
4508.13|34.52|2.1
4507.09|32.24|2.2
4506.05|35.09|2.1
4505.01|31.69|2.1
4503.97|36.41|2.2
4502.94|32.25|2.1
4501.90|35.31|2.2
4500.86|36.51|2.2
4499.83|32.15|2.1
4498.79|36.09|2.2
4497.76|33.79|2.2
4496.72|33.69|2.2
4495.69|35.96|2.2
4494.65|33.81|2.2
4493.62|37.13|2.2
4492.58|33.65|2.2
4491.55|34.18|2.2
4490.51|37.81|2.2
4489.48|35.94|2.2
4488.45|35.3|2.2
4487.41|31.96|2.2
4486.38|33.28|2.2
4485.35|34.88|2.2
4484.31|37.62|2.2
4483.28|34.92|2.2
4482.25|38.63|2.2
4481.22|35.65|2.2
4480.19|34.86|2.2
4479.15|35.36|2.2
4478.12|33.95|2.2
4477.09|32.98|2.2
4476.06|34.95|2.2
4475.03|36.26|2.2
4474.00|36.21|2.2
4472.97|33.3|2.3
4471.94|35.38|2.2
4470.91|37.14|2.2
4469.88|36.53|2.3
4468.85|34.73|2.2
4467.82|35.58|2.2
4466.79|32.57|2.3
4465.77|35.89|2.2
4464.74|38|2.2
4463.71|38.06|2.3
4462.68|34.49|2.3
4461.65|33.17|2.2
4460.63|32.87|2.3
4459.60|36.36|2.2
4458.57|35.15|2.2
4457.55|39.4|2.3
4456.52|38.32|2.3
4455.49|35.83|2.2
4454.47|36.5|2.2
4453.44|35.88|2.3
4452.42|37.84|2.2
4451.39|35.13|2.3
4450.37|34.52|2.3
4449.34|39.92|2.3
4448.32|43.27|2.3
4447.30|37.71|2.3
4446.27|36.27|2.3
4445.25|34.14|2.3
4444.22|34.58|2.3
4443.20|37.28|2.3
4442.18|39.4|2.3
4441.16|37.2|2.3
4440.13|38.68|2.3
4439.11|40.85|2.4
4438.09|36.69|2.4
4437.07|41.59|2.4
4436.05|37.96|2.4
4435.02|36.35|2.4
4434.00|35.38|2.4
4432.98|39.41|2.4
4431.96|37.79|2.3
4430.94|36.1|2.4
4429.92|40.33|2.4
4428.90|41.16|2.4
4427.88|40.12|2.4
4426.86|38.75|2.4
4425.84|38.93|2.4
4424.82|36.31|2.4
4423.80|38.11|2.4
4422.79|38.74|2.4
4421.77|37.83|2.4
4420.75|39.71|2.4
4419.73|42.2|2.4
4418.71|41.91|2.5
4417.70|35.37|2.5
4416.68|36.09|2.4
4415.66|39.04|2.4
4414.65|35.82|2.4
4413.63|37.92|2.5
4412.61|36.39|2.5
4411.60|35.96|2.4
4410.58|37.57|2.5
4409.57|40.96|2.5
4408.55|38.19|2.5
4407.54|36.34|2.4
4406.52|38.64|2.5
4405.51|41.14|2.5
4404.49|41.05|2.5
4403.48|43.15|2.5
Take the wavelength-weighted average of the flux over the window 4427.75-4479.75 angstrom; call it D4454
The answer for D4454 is 36.7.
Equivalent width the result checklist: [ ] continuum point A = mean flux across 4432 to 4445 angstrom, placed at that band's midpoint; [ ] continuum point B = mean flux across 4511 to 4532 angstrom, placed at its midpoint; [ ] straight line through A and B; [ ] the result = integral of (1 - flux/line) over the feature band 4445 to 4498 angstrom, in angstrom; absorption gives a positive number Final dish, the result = 1.0 angstrom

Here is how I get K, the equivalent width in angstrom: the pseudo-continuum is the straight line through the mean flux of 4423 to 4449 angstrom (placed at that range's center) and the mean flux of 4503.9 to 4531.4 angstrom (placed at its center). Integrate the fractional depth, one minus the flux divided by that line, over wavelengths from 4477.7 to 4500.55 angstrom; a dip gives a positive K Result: 0.2 angstrom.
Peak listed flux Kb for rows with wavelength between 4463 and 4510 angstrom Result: 38.63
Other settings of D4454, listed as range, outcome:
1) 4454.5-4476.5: 35.7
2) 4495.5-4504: 34.6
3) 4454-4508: 35.2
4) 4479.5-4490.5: 35.4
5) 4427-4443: 38.6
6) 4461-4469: 35.3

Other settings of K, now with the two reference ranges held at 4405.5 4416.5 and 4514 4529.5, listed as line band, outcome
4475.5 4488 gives 0.2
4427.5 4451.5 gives -0.7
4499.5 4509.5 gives 0.2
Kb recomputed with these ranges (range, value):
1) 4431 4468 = 43.27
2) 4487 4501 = 37.81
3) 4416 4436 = 42.2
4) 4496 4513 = 36.51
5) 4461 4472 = 38.06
